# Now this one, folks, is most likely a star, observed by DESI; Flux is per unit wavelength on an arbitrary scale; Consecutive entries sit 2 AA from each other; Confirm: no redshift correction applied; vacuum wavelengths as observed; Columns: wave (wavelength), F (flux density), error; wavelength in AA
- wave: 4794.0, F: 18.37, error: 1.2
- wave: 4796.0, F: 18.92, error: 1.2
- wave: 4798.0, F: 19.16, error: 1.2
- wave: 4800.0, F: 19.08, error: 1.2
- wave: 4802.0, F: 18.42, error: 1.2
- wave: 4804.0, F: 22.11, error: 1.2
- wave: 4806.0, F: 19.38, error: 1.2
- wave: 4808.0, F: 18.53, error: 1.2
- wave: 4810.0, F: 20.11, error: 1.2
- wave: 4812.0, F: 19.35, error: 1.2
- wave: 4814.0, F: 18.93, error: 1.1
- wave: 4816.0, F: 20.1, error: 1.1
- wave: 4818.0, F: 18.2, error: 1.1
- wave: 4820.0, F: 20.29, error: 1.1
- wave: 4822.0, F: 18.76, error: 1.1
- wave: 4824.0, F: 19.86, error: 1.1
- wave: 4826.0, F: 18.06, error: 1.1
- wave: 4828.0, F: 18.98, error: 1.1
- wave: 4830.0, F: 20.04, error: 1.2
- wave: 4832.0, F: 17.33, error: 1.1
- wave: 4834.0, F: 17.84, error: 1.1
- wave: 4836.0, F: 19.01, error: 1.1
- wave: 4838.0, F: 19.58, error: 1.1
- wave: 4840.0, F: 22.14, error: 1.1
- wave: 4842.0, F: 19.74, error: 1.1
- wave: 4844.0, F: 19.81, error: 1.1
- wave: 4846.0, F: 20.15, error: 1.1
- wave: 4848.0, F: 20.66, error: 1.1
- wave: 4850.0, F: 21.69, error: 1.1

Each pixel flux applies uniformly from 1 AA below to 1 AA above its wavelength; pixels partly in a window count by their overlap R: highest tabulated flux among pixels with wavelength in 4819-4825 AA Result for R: 20.29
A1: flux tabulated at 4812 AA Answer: 19.35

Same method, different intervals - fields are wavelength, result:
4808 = 18.53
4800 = 19.08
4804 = 22.11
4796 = 18.92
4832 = 17.33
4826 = 18.06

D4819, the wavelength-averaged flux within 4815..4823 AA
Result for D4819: 19.3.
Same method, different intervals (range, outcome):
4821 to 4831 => 19.1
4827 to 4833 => 18.8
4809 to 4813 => 19.7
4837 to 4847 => 20.3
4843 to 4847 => 20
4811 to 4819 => 19.1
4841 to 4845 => 19.8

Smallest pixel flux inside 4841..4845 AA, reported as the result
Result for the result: 19.74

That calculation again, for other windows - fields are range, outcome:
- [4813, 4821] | 18.2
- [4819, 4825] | 18.76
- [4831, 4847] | 17.33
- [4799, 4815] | 18.42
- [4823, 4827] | 18.06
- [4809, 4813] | 19.35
